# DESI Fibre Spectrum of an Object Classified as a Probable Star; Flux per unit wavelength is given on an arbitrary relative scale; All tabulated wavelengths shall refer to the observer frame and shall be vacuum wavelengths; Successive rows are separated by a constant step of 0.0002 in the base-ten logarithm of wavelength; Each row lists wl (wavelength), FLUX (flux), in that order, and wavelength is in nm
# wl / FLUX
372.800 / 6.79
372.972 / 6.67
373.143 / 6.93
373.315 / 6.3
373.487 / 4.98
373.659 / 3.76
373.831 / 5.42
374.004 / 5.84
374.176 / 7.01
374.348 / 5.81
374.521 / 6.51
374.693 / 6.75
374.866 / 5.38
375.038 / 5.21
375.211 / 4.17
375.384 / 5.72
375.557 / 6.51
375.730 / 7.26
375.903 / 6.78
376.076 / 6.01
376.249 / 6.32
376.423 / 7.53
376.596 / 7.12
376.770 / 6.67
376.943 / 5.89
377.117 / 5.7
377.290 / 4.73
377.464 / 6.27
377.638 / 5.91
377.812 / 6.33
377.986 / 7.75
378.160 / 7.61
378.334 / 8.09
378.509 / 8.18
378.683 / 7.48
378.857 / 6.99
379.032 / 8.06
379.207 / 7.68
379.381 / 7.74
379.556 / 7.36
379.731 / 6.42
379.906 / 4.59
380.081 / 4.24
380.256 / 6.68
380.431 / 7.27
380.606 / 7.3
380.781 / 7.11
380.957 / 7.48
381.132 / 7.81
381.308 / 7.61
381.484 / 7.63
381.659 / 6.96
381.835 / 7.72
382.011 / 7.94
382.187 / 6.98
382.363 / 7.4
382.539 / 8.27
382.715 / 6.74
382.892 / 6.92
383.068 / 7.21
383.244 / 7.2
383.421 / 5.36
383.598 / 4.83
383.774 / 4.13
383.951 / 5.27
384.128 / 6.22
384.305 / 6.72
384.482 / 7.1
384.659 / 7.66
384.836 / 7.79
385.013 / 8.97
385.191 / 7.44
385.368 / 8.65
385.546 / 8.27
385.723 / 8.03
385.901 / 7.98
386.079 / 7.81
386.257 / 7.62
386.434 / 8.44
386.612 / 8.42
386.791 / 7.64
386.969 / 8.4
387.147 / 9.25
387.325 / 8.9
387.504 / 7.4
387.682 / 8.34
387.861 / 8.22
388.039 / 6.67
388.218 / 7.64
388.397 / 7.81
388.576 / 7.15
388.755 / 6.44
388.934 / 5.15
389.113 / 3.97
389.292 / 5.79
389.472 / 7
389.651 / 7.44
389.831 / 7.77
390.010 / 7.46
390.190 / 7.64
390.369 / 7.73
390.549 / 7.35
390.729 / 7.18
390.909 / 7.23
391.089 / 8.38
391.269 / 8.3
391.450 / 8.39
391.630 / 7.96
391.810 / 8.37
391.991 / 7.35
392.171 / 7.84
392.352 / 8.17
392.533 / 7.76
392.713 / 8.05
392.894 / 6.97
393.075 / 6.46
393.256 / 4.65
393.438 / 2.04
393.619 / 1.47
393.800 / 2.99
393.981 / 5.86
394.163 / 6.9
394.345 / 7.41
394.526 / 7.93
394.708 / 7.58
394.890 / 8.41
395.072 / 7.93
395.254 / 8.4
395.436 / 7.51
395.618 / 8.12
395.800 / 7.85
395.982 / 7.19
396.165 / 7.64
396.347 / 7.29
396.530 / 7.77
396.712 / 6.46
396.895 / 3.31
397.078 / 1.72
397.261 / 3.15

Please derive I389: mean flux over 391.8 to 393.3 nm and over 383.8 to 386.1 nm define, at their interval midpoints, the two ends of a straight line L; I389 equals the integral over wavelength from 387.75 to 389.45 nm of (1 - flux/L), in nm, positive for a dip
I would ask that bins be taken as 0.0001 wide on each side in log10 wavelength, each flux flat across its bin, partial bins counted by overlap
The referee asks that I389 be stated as 0.18 nm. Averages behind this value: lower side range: 7.43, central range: 6.58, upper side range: 7.32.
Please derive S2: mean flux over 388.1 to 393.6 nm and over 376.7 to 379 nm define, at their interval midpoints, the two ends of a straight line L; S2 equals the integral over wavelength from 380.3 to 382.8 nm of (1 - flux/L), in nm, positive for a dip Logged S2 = -0.22 nm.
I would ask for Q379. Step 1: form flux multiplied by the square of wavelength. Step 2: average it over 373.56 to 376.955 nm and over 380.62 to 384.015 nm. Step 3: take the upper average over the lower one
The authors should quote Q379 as 1.2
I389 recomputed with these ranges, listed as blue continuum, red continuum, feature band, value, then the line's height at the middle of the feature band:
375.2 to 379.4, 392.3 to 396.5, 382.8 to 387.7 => -0.48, 6.75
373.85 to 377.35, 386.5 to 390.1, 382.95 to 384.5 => 0.21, 6.91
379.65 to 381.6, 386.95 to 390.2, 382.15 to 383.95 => 0.12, 6.9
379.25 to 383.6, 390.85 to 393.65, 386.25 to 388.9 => -0.34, 6.95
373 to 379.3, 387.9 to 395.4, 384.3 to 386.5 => -0.40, 6.71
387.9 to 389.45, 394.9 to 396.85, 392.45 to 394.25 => 0.46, 7.15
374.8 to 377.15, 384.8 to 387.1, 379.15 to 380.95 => 0.08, 6.98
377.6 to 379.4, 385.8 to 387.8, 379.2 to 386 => 0.69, 7.83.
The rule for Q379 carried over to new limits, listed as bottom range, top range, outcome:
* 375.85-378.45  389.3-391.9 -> 1.25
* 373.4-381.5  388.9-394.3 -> 1.10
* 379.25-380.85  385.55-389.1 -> 1.22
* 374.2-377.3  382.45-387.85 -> 1.27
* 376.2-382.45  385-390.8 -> 1.13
